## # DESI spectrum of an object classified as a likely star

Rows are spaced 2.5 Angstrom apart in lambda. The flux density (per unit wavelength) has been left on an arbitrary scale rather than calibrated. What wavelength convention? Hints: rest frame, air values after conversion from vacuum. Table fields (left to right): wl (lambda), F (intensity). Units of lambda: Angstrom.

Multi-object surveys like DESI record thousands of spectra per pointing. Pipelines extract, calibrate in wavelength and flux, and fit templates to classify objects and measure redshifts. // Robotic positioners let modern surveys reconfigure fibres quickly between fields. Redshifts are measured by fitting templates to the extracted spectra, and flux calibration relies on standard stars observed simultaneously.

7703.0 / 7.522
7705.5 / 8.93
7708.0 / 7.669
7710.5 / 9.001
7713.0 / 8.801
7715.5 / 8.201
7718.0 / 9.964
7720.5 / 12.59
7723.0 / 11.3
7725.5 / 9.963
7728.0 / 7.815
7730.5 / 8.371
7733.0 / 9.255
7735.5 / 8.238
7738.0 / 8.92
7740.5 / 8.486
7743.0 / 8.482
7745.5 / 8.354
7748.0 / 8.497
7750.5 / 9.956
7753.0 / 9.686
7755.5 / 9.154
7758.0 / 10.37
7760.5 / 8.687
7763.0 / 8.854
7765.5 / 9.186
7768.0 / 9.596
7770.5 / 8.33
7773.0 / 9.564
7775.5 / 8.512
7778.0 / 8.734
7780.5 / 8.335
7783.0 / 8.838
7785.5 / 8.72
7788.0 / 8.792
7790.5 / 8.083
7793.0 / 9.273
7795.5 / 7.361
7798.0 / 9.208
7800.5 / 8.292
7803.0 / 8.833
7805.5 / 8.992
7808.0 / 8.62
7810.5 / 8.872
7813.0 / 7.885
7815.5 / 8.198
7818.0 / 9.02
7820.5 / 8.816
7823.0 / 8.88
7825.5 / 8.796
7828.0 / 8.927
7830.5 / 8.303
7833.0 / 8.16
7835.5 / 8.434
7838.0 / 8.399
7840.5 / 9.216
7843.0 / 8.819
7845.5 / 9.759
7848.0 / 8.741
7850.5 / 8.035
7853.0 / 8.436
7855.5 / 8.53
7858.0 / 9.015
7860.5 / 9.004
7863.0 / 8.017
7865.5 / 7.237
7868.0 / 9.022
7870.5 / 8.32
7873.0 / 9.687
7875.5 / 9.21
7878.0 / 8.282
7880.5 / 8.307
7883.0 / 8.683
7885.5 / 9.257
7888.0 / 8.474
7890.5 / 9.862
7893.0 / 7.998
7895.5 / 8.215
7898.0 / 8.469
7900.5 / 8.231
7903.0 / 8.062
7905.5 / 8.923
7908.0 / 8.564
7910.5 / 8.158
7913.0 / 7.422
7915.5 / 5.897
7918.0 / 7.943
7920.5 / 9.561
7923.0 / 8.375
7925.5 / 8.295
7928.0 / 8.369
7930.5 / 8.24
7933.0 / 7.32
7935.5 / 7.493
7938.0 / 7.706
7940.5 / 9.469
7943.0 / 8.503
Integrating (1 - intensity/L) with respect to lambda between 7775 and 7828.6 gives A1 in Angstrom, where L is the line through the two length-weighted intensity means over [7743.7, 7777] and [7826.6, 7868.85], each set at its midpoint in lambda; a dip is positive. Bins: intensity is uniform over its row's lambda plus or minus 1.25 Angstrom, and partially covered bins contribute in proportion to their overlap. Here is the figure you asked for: 1.4 Angstrom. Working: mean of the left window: 9.12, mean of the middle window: 8.63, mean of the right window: 8.59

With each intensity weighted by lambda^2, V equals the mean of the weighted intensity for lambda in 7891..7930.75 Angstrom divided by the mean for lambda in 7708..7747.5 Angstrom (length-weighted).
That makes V 0.9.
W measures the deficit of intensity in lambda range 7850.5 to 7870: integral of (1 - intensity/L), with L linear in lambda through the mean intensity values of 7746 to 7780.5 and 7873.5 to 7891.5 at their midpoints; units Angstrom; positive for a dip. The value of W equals 1.09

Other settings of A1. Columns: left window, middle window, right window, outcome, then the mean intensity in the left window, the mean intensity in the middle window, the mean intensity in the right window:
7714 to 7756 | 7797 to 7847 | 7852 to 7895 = 0.90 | 9.25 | 8.72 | 8.66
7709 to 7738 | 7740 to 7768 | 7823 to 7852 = 0.26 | 9.37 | 9.1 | 8.7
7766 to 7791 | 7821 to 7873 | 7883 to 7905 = 0.22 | 8.78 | 8.63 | 8.59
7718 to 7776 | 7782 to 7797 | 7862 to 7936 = 0.80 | 9.25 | 8.52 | 8.34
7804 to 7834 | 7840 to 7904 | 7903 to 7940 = -2.43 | 8.63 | 8.65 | 8.05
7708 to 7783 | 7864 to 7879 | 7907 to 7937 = -0.60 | 9.12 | 8.62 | 7.96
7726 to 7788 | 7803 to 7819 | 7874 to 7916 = 0.16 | 8.88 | 8.61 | 8.41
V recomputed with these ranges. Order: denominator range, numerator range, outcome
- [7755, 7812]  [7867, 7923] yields 0.99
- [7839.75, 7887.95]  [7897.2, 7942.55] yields 0.95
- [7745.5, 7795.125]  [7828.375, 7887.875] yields 0.99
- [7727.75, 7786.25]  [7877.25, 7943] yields 0.97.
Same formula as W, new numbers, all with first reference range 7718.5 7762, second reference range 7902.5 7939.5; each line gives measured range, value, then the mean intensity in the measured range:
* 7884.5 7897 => -0.8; 8.75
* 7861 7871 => 0.3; 8.2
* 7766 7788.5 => 0.5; 8.84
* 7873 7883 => -0.5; 8.75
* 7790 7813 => 0.7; 8.59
